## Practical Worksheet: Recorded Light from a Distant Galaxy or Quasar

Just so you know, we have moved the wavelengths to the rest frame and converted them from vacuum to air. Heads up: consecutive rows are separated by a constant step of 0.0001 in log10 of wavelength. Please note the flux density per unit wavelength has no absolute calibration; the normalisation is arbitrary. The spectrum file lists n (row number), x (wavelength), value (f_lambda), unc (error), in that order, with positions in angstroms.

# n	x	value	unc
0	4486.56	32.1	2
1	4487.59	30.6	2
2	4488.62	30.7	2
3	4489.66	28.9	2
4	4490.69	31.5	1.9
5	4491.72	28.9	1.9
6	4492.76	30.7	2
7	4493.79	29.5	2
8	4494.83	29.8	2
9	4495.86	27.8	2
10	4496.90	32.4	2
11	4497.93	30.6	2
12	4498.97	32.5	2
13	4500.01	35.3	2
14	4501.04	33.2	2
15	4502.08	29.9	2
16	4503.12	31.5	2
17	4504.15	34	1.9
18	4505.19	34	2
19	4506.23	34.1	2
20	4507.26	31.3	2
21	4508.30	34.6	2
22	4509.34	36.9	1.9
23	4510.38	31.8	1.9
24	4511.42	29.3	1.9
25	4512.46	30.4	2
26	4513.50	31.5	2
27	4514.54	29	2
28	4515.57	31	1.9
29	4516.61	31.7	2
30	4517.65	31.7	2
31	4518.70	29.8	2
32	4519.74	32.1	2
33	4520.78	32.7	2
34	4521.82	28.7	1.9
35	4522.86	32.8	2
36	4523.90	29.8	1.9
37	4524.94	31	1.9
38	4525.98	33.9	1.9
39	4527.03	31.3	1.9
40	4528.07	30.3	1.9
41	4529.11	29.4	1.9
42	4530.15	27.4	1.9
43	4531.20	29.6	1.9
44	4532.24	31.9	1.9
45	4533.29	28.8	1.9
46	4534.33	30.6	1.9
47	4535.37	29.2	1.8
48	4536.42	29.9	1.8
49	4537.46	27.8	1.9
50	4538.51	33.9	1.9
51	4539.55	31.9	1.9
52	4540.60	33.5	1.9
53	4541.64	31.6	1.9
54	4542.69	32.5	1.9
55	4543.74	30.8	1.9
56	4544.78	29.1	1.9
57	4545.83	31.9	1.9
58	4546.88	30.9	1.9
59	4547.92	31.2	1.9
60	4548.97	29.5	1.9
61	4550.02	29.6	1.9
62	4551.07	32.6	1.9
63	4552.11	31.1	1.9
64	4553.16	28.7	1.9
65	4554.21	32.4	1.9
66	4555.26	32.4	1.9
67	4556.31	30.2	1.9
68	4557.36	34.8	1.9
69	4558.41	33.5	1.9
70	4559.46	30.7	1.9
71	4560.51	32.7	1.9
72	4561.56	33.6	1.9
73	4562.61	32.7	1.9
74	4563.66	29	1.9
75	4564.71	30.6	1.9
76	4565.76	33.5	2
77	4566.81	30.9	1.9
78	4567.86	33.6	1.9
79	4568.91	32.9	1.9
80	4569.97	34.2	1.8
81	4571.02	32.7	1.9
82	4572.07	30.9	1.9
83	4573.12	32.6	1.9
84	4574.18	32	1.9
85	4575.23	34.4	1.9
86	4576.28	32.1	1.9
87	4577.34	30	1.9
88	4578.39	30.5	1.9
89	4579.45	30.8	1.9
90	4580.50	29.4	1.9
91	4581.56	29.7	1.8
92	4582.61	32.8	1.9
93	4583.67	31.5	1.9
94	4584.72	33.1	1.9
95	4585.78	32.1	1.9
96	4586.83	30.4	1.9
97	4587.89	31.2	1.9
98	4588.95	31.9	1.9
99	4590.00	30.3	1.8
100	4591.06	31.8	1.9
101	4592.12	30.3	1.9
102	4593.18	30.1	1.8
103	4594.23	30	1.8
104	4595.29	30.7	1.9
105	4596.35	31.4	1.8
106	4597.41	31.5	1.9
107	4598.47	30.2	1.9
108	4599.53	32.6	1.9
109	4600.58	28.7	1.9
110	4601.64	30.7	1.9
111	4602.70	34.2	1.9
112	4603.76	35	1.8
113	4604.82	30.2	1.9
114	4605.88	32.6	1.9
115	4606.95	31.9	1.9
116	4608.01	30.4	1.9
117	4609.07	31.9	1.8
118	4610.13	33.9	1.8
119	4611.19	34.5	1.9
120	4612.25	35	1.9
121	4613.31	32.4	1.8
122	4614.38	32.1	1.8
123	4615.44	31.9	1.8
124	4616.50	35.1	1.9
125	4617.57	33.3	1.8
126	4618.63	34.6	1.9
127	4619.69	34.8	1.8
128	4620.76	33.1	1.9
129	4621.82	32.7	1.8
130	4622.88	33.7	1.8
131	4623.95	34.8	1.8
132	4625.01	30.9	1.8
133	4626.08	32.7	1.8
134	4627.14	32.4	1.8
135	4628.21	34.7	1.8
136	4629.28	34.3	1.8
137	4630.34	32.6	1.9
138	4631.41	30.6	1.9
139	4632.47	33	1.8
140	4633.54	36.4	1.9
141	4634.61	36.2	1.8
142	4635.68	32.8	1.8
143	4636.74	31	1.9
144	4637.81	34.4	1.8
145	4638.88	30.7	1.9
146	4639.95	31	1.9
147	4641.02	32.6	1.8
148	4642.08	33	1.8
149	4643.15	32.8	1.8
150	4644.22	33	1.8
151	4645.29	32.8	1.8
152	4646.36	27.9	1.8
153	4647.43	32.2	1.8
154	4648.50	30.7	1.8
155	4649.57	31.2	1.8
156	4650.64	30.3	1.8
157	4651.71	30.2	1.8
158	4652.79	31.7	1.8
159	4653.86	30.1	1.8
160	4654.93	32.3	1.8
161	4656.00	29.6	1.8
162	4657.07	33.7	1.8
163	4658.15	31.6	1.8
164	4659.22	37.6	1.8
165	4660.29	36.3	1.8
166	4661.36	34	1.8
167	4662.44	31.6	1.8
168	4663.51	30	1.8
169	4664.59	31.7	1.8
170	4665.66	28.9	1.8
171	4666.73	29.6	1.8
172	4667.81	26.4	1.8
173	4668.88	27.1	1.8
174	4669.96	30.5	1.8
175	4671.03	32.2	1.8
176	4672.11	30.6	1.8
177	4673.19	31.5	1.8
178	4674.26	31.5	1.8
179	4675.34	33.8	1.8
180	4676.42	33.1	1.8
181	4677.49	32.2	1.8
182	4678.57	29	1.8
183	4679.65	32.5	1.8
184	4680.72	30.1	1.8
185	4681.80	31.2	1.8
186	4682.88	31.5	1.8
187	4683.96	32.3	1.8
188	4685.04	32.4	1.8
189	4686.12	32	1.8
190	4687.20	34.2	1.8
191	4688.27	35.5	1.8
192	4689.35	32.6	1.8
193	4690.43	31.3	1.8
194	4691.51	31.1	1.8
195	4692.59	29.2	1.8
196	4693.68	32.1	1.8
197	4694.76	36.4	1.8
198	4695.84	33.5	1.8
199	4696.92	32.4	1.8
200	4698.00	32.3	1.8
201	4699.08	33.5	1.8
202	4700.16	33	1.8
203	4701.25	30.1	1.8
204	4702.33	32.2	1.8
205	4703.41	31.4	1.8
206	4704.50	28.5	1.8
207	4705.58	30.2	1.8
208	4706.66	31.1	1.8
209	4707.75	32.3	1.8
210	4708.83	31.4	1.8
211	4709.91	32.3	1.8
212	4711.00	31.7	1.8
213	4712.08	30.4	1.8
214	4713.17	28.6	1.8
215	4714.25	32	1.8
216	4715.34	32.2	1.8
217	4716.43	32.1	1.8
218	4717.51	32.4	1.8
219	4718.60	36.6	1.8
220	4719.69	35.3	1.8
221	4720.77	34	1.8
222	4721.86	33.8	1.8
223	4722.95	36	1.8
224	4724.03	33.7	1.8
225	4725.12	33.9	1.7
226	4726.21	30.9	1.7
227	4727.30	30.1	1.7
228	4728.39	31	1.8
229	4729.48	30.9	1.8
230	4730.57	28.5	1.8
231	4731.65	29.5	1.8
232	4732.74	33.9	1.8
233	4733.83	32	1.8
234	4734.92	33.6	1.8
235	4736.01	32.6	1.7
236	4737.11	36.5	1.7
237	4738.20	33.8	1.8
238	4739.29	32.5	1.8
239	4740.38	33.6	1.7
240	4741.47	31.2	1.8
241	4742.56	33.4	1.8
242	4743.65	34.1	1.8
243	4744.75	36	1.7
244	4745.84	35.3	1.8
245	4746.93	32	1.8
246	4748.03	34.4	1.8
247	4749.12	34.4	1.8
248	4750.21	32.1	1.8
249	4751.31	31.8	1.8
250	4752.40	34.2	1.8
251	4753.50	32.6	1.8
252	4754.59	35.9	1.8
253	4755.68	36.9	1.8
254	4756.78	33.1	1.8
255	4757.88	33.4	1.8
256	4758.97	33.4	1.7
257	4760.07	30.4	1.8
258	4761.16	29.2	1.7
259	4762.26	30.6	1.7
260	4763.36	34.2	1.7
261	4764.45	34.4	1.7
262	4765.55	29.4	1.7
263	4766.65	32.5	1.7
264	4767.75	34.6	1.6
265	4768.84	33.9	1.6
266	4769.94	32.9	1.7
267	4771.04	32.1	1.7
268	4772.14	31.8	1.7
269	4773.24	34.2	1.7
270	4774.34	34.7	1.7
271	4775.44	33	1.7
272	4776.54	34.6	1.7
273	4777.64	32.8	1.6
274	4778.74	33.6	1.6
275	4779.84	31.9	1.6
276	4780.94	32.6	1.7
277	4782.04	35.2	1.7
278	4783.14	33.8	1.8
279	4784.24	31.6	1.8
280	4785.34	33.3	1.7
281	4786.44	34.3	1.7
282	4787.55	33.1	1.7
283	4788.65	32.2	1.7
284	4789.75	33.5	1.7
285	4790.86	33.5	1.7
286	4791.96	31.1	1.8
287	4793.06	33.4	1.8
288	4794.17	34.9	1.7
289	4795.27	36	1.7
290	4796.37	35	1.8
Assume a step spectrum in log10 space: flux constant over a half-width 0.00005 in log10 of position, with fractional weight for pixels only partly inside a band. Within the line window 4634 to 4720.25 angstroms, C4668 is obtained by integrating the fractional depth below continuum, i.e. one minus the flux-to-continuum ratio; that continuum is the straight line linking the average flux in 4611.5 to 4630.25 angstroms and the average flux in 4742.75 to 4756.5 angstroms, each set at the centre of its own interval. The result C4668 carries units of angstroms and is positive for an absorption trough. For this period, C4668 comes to 4.7 angstroms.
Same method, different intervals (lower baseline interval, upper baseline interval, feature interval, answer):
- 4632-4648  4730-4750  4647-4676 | 1.23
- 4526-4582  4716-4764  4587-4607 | 0.26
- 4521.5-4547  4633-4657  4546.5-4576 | -0.84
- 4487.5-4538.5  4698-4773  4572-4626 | -0.58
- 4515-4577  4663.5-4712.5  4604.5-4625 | -1.05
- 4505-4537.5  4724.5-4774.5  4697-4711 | 0.41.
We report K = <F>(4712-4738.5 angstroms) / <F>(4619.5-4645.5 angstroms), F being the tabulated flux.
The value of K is 1.0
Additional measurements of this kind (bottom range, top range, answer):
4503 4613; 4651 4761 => 1.02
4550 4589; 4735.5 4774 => 1.04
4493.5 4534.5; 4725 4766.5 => 1.04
